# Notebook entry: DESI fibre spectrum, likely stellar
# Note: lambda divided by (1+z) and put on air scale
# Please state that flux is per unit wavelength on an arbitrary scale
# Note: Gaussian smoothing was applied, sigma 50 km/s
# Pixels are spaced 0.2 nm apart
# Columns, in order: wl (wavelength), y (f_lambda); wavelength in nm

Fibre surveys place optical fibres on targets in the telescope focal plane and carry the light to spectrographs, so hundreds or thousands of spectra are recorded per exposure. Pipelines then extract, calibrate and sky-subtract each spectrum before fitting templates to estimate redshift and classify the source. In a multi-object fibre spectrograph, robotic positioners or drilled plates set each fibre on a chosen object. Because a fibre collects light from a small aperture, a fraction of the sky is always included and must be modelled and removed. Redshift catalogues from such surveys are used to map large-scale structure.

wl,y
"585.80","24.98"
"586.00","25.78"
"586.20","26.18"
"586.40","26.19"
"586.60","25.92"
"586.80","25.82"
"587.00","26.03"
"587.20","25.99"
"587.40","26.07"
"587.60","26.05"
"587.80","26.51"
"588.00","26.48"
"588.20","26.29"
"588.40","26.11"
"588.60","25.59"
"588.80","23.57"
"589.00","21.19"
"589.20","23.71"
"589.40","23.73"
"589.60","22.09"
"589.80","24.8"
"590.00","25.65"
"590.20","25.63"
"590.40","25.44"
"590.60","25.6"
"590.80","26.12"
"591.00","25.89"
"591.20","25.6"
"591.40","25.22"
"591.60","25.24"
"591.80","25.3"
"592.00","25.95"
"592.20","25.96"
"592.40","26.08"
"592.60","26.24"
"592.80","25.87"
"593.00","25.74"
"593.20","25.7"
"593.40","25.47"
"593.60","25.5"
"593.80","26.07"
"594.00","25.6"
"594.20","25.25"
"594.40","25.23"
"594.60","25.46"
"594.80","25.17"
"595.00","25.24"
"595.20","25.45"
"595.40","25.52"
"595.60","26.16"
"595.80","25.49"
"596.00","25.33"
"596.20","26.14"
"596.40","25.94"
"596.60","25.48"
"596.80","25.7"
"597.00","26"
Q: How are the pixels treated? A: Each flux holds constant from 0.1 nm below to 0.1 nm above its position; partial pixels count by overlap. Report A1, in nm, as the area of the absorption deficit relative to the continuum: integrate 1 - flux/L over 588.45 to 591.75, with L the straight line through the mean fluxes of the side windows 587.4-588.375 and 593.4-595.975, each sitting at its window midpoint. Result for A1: 0.17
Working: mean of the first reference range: 26.3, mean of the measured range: 24.7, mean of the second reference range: 25.5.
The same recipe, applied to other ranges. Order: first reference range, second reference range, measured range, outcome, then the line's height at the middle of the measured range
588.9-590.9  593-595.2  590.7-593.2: -0.08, 24.9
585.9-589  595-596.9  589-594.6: 0.09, 25.7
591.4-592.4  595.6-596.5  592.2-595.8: 0.01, 25.7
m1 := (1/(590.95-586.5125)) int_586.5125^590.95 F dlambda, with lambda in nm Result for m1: 25.2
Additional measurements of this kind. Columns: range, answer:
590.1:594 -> 25.7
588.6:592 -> 24.7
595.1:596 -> 25.6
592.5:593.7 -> 25.8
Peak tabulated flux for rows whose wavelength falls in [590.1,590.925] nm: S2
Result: 26.12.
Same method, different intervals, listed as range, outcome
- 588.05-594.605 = 26.29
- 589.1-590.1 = 25.65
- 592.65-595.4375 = 26.07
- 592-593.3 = 26.24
